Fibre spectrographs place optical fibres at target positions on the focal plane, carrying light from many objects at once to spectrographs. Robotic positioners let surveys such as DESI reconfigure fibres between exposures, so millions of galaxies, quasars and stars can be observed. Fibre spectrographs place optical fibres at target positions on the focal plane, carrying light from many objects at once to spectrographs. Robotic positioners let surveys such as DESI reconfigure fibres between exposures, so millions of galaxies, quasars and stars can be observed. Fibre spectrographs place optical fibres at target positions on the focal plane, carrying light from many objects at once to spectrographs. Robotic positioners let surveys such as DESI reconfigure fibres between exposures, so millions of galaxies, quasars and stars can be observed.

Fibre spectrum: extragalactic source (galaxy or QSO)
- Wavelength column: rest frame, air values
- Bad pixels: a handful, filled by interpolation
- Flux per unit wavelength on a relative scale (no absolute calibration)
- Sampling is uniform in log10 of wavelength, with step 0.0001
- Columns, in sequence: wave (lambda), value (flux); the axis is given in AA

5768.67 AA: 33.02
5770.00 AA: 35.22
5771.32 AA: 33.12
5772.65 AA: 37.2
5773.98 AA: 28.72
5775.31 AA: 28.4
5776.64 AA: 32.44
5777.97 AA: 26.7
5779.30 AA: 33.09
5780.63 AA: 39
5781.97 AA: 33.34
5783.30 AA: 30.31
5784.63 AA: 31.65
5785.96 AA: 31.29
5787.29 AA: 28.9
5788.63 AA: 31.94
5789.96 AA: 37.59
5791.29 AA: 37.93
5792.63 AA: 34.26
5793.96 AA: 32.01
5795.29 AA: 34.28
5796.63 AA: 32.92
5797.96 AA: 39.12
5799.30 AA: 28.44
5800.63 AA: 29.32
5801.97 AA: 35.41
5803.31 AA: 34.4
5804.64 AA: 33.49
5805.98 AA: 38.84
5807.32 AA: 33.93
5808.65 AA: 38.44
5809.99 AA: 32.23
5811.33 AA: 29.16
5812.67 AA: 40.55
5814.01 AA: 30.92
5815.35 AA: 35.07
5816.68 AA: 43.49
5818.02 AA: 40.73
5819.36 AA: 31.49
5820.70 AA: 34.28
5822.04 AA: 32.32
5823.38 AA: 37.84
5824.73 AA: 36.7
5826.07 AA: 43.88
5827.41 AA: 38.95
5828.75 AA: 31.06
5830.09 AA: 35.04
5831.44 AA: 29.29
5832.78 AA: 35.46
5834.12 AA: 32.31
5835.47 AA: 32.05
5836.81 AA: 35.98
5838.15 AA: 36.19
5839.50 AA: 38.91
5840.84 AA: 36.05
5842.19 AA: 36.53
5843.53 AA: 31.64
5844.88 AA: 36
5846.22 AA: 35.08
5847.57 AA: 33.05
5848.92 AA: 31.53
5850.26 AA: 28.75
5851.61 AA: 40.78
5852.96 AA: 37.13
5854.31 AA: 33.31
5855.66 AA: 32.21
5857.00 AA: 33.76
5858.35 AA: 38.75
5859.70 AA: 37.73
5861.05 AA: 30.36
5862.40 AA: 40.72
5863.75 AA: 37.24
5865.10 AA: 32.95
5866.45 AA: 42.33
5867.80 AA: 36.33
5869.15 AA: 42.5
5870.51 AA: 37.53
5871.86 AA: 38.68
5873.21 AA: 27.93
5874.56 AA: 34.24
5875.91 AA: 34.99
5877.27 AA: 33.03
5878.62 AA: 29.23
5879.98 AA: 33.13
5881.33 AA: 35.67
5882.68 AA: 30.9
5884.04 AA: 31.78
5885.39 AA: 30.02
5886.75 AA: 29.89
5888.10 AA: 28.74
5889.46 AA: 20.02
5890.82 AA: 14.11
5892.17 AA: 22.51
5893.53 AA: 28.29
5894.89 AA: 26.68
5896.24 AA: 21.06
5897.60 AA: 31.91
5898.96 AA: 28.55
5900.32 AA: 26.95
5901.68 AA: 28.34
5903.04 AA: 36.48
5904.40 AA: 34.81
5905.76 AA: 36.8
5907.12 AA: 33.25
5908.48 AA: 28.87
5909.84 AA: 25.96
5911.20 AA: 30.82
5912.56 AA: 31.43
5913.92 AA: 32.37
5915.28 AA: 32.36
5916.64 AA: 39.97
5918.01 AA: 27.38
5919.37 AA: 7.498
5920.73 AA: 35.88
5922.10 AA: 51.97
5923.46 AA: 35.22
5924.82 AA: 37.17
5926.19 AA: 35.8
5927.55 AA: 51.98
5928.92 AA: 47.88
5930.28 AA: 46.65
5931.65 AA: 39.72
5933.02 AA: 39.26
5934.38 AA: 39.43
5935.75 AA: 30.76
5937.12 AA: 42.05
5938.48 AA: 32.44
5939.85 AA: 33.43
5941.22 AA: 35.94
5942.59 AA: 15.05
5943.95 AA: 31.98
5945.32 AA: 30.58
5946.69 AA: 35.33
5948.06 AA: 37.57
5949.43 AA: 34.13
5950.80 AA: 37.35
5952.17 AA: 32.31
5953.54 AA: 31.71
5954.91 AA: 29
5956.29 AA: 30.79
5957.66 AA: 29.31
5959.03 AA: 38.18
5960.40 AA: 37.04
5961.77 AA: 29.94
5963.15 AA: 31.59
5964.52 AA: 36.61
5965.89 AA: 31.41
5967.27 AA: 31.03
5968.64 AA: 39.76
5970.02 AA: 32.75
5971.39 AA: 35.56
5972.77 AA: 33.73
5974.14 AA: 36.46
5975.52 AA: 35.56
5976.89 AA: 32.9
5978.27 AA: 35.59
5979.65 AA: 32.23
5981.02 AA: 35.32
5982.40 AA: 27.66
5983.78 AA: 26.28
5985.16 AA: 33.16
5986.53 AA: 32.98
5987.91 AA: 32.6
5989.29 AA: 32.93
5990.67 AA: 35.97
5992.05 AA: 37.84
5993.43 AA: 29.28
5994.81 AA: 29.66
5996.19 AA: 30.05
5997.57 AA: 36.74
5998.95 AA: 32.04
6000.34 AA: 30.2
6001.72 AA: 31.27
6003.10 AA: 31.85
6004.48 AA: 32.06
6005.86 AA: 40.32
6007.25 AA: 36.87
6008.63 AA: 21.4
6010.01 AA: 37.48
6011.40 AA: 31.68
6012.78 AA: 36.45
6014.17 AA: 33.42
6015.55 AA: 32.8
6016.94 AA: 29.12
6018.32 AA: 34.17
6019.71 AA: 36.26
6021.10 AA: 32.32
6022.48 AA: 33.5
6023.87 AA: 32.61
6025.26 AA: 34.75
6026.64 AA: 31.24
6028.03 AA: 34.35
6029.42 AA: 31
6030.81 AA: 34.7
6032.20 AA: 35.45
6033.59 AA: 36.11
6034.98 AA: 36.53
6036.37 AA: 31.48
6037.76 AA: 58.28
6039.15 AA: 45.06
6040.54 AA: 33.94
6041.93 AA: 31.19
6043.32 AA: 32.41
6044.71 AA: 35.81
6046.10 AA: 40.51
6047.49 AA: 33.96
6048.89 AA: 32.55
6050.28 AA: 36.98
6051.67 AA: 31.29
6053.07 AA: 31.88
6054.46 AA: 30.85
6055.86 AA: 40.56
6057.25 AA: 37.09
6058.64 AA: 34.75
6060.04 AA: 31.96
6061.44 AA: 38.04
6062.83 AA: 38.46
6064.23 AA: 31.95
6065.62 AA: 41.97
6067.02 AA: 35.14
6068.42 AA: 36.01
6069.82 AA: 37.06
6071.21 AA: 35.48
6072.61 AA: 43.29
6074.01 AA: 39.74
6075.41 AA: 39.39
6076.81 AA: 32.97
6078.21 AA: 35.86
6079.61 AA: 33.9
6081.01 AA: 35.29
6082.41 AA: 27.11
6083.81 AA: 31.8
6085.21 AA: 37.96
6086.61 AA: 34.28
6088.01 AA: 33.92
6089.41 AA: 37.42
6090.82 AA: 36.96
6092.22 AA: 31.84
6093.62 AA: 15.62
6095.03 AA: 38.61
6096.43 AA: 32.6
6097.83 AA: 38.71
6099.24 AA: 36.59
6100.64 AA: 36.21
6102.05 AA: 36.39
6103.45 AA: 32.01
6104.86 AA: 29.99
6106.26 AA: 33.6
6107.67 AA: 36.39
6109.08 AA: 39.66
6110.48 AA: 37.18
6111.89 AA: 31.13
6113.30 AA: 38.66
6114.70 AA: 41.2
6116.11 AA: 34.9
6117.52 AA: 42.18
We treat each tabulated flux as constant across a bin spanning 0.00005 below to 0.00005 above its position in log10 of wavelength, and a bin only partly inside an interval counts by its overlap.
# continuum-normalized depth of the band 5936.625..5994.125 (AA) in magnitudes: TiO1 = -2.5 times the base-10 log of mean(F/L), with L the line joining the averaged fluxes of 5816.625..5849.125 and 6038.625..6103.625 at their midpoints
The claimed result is 0.07 mag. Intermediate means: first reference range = 35.3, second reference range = 35.2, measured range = 33.1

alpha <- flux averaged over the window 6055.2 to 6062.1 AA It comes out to 36.5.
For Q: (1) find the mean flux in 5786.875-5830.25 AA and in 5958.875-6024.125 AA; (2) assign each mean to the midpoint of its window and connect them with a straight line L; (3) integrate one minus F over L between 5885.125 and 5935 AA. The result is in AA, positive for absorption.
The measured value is 2.4 AA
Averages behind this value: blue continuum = 35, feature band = 32.3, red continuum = 33.2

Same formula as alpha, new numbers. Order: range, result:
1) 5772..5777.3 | 31.7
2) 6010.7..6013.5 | 34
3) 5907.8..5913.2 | 29.3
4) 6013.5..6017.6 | 31.8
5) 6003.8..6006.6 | 36.2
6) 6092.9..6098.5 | 31.4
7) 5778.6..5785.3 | 33.4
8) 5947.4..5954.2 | 34.6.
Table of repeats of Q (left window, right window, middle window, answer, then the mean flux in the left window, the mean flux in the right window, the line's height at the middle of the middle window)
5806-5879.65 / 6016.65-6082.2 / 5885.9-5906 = 4.5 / 35.3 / 35.7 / 35.4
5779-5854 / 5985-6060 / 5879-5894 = 2.9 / 34.6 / 34.2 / 34.5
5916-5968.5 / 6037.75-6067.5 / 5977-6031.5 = 4.1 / 34.8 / 36.1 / 35.5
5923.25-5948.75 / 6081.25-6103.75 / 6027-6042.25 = -1.0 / 36.8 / 33.7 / 34.8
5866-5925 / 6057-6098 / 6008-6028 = 0.7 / 31.4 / 35.1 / 33.9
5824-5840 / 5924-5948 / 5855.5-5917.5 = 7.1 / 35.4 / 36.8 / 36.2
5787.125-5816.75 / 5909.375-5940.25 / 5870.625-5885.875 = 1.1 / 34.4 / 36.1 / 35.4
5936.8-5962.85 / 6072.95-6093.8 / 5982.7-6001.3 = 0.6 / 32.7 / 34.2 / 33.2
